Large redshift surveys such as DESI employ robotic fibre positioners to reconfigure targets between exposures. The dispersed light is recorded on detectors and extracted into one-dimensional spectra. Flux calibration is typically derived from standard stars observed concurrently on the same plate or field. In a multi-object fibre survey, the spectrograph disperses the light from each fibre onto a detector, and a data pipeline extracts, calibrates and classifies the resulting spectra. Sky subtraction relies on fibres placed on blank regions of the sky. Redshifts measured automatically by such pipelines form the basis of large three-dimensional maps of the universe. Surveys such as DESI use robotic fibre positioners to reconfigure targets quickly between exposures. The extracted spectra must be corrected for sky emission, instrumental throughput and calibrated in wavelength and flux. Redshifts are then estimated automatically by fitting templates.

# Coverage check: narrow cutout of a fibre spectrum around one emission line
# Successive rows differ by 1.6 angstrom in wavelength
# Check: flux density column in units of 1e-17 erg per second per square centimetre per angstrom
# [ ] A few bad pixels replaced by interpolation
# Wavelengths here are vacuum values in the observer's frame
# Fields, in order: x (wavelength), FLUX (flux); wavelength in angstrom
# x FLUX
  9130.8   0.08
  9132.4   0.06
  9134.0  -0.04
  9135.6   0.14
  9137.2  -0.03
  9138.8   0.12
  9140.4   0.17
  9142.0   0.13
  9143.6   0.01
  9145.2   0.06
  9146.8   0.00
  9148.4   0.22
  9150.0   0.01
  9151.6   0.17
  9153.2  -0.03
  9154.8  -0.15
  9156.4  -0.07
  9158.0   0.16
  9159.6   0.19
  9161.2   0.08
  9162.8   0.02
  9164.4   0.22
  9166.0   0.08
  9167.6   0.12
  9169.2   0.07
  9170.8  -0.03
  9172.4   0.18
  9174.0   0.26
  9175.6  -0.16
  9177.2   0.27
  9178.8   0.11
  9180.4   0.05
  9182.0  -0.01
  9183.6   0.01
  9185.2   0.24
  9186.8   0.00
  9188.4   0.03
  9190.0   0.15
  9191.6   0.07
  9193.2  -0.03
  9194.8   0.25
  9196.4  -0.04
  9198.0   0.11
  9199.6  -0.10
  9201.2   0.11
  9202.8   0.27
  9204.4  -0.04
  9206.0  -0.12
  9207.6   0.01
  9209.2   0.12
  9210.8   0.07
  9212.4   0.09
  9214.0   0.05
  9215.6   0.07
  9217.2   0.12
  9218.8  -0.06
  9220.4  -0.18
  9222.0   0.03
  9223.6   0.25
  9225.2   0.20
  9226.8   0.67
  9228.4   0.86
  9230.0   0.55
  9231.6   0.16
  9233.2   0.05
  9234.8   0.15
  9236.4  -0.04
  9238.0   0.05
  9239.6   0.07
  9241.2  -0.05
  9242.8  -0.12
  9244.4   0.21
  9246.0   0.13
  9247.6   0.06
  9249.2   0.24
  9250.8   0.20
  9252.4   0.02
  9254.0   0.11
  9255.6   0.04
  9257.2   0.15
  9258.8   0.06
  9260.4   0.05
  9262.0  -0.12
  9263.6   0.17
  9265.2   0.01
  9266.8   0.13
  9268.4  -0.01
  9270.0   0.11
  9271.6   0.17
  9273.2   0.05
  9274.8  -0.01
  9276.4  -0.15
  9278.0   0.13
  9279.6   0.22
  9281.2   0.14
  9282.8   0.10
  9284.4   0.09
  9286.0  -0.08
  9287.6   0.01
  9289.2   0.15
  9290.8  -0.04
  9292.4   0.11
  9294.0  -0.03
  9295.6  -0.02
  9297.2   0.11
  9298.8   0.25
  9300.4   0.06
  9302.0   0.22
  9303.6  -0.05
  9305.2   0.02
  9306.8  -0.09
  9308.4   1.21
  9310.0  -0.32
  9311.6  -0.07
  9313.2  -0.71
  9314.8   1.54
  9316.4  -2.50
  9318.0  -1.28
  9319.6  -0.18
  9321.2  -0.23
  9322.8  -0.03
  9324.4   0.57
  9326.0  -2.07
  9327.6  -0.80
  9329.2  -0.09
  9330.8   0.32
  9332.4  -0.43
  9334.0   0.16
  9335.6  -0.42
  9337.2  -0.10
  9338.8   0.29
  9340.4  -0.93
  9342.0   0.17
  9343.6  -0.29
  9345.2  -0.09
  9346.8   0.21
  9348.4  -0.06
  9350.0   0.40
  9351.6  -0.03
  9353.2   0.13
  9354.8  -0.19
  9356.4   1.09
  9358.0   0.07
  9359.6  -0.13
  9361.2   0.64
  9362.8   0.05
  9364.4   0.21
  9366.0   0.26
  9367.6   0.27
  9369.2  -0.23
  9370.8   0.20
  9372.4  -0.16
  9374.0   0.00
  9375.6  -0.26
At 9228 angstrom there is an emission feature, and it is H-beta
